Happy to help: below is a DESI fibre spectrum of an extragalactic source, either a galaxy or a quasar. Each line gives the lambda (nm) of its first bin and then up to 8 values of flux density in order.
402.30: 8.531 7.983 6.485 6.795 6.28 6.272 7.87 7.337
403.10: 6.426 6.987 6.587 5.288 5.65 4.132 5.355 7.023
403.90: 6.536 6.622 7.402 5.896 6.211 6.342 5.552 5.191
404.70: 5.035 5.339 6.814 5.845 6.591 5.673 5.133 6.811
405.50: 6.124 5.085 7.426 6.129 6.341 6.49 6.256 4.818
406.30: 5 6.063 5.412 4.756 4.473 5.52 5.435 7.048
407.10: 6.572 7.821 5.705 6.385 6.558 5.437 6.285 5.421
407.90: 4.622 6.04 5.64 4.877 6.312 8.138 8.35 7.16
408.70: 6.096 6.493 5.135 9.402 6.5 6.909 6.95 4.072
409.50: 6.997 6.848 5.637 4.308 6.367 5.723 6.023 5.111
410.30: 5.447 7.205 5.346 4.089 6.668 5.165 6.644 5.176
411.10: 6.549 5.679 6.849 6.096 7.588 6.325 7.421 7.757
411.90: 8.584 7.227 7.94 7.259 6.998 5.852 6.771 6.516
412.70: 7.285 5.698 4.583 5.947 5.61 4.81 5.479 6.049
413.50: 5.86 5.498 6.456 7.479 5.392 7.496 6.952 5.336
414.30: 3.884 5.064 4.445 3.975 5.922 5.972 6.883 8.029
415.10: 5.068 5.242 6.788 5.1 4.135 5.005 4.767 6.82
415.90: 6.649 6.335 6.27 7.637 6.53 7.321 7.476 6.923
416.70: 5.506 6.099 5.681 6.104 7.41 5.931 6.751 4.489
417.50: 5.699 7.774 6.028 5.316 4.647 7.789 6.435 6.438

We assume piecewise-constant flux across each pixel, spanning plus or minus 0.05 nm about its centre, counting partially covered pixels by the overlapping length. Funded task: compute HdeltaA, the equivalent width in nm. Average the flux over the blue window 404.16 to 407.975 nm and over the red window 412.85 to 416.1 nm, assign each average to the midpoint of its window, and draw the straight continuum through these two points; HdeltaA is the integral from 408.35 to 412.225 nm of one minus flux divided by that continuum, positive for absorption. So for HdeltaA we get -0.46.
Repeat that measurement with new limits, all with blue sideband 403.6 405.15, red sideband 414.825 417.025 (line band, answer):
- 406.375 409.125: -0.05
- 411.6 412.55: -0.17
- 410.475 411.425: 0.05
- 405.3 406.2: -0.02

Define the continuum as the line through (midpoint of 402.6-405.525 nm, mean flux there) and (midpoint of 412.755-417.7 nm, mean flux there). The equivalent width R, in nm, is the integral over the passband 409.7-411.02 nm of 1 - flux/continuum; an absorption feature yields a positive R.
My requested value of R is 0.09 nm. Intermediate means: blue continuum 6.16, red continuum 5.97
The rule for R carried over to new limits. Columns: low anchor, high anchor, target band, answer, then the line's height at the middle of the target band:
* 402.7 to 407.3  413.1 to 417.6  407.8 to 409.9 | -0.09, 6.03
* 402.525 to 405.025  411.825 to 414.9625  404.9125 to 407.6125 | 0.09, 6.18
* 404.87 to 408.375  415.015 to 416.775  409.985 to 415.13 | -0.08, 6.06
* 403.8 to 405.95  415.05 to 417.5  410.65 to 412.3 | -0.19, 6.1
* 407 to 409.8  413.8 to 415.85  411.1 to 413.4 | -0.23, 5.94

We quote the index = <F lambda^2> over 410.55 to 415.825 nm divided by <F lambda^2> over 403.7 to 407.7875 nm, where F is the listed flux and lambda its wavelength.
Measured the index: 1.05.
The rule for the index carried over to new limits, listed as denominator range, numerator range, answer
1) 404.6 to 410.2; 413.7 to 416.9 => 1.03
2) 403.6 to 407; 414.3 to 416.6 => 1.06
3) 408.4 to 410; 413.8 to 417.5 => 0.95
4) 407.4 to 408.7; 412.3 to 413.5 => 0.97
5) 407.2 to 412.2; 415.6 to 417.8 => 1.03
